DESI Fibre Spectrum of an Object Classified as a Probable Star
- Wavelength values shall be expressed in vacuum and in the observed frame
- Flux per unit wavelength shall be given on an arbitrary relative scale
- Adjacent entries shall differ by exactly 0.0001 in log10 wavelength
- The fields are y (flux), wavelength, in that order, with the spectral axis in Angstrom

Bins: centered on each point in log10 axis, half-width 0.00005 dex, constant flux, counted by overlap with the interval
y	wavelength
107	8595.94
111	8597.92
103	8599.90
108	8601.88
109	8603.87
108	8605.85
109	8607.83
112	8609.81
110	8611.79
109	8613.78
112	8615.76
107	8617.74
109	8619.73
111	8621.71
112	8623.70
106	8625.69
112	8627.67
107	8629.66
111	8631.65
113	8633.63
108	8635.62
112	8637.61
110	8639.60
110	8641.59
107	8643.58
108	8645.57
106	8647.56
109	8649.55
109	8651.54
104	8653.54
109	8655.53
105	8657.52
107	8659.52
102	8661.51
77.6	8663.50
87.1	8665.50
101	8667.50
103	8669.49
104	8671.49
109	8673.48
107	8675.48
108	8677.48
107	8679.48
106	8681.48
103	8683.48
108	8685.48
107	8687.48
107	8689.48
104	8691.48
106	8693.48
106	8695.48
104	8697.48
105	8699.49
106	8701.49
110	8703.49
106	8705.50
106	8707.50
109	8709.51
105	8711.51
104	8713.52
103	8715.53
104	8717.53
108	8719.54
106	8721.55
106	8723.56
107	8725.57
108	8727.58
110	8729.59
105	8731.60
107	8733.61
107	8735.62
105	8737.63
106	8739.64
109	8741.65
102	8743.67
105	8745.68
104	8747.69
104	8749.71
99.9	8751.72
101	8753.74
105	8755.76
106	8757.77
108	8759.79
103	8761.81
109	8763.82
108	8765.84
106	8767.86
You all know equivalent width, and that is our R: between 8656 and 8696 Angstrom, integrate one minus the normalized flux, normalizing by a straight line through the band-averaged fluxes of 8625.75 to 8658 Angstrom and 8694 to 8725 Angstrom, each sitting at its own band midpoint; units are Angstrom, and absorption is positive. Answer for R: 1.5 Angstrom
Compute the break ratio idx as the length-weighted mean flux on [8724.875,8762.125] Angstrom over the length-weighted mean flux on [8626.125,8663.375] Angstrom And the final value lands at 0.98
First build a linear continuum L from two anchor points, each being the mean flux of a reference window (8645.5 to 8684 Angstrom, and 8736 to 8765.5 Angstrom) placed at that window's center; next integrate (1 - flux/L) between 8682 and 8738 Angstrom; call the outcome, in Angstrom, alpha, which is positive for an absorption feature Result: -1.0 Angstrom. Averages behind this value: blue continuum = 103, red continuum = 105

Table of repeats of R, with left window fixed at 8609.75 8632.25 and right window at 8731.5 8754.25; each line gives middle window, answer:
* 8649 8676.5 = 1.4 Angstrom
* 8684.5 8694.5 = 0.0 Angstrom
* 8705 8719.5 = 0.1 Angstrom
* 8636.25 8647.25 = 0.0 Angstrom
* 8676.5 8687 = 0.1 Angstrom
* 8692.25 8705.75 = 0.0 Angstrom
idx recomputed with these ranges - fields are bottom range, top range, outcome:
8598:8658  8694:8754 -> 0.97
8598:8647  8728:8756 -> 0.96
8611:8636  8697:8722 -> 0.96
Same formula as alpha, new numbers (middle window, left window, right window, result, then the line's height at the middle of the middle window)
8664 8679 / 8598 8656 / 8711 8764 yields 0.8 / 108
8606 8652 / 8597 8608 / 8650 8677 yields -1.8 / 105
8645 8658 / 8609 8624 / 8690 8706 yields 0.1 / 108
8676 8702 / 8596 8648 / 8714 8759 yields 0.2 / 107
